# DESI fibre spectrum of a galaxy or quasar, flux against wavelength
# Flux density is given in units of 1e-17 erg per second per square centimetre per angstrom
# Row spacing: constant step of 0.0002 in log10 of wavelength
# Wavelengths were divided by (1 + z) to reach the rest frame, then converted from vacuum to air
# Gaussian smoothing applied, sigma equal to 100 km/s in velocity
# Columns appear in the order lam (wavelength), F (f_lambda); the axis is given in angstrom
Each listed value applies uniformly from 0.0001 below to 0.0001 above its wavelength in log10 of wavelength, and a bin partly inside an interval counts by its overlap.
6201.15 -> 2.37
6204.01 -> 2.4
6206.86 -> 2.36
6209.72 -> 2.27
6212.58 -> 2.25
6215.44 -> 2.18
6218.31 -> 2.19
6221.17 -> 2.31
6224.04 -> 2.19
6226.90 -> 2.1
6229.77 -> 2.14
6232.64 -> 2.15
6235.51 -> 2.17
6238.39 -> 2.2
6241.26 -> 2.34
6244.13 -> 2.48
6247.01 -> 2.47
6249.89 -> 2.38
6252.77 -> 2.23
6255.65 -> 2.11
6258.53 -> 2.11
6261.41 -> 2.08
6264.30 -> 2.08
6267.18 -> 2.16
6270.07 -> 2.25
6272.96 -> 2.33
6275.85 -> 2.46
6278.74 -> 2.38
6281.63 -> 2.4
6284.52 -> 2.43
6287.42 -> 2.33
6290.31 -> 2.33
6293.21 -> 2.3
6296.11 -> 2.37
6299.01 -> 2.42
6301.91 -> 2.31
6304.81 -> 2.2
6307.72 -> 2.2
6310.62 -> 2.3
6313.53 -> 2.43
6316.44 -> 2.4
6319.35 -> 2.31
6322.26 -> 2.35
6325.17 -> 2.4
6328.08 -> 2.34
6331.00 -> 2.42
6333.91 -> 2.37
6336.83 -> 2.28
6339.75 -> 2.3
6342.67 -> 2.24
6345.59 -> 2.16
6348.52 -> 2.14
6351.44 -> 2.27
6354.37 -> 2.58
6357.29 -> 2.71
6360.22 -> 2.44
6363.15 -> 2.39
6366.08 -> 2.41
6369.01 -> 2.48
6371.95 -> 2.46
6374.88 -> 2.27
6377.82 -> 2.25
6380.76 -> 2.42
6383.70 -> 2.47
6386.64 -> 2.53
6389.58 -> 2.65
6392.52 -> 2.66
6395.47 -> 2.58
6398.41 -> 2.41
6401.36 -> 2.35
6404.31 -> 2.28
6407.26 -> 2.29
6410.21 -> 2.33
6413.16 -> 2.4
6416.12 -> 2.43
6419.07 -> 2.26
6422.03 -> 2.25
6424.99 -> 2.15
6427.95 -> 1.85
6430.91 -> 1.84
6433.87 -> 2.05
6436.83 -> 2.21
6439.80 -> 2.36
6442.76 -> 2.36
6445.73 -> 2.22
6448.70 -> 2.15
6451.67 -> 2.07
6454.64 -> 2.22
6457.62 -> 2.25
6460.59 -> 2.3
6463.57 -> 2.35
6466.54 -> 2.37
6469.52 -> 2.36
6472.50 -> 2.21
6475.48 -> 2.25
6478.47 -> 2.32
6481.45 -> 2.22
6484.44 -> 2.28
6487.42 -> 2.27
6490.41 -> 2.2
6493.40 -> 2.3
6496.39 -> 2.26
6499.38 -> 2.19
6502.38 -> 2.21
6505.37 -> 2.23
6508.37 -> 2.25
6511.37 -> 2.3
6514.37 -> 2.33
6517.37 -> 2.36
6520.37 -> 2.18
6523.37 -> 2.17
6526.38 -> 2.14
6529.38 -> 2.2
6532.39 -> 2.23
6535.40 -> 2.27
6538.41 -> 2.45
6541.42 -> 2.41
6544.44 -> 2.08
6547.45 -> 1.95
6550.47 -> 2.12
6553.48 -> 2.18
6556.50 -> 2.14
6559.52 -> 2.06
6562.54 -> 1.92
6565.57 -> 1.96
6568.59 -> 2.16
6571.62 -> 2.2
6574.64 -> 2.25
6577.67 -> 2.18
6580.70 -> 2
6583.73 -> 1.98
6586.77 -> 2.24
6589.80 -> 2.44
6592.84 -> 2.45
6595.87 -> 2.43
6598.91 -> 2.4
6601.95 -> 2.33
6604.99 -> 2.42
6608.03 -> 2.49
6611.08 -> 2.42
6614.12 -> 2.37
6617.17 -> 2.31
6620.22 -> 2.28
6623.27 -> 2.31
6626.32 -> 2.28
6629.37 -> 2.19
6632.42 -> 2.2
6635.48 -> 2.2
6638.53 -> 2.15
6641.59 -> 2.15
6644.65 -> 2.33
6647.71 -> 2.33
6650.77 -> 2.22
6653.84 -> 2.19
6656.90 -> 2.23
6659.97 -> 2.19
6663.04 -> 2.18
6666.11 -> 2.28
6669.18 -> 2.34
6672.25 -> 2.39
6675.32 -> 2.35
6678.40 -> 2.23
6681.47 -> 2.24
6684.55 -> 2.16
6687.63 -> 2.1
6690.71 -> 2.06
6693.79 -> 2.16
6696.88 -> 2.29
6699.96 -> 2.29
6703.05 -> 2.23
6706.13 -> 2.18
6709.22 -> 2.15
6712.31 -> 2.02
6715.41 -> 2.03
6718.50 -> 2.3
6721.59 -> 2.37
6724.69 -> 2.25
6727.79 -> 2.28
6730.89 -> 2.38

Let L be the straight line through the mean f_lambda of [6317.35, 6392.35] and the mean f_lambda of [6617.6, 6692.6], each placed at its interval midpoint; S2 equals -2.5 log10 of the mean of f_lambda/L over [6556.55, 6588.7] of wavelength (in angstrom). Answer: 0.09 mag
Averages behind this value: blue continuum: 2.39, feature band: 2.1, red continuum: 2.23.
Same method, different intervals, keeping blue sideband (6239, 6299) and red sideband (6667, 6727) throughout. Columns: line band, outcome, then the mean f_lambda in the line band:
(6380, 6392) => -0.12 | 2.54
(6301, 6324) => -0.01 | 2.31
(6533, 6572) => 0.05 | 2.15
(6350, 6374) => -0.08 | 2.46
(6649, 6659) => 0.01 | 2.21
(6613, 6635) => -0.02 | 2.27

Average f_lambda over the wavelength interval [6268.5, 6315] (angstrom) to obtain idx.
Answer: 2.34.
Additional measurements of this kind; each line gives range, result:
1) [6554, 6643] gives 2.24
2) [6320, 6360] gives 2.35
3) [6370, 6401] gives 2.47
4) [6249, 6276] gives 2.2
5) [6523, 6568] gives 2.15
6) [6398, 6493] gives 2.24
